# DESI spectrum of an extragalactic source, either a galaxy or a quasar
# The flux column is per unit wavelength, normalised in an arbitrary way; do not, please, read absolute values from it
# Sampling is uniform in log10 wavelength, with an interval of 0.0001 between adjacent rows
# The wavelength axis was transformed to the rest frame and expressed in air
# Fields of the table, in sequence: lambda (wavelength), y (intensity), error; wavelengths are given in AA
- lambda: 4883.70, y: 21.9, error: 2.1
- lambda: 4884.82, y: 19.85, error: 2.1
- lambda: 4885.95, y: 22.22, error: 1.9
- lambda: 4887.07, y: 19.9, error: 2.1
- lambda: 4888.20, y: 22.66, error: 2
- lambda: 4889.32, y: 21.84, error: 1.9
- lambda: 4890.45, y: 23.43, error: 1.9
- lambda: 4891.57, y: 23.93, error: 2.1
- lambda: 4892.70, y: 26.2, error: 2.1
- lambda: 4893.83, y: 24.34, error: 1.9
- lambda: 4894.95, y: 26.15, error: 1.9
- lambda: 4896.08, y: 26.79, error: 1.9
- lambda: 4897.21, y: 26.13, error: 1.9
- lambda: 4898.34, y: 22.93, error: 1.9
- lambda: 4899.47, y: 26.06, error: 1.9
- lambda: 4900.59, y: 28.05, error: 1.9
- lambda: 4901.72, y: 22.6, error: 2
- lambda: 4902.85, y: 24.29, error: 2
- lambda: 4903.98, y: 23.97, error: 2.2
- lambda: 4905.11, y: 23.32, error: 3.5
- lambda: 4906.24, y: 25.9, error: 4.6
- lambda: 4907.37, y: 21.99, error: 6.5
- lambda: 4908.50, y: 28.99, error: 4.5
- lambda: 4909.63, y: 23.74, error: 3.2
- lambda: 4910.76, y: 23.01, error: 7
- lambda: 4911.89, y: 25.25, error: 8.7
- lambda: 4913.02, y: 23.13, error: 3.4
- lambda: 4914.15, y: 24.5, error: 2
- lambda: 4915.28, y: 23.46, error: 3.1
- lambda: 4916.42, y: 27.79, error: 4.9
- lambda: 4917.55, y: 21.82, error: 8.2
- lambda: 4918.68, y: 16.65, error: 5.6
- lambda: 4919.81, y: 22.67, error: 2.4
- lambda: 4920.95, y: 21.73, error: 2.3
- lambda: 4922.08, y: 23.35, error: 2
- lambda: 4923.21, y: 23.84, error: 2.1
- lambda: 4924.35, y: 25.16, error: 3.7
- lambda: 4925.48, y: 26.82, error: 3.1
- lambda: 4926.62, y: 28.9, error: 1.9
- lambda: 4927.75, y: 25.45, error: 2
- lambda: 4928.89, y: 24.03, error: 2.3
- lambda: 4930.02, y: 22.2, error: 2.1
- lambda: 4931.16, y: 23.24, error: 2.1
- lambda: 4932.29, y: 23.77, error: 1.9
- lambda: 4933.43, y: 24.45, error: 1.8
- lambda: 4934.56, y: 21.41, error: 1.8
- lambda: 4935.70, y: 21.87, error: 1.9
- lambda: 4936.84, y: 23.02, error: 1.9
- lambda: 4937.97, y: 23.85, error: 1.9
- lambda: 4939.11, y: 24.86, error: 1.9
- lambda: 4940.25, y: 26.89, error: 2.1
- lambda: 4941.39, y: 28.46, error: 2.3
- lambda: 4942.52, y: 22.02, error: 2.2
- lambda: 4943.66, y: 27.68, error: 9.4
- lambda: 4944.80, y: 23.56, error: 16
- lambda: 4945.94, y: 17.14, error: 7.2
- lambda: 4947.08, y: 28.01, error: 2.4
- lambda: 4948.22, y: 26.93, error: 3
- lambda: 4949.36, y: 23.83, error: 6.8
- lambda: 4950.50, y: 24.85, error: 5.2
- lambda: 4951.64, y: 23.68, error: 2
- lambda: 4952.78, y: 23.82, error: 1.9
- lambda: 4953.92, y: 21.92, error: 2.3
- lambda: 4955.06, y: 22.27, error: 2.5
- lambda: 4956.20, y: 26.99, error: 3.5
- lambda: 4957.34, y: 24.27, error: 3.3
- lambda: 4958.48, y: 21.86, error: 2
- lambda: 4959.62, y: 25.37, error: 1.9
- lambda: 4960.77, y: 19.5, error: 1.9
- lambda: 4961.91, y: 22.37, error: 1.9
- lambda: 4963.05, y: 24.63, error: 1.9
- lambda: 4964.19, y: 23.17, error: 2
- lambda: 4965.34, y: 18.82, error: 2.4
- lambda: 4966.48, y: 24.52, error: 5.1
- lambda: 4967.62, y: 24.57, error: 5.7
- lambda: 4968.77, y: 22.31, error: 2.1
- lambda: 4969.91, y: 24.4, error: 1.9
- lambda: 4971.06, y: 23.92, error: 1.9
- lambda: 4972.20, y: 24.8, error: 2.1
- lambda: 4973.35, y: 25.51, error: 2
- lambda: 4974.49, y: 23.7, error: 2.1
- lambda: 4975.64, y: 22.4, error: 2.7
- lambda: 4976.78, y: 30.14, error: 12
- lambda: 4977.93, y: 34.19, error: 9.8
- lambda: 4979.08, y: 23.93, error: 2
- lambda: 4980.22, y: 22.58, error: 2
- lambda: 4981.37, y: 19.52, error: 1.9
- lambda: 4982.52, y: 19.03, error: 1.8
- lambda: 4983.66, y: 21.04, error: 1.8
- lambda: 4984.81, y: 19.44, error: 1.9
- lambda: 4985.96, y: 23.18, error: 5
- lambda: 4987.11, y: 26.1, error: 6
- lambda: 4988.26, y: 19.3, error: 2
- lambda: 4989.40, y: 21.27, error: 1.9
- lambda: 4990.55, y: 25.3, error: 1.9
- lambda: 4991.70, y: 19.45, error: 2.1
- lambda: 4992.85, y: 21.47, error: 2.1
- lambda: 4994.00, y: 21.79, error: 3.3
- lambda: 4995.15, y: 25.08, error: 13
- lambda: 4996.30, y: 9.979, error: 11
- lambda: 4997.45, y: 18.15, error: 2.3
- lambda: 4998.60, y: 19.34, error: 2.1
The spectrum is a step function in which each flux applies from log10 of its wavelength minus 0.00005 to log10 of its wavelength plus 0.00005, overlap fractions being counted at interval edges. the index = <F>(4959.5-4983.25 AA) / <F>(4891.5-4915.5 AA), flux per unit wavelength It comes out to 0.96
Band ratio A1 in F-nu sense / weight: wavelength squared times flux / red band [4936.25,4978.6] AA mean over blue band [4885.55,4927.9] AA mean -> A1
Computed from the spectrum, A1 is 1.03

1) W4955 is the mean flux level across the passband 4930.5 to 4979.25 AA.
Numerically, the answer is 24.2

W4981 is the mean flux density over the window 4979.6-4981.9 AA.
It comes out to 21.2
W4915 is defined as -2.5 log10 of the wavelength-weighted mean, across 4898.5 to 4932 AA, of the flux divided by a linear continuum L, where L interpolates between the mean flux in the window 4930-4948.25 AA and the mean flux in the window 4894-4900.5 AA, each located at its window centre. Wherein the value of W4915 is 0.04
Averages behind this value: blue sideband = 25.7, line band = 24.2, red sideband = 24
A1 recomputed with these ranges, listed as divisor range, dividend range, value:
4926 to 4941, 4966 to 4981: 1.05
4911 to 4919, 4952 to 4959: 1.02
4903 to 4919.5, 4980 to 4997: 0.91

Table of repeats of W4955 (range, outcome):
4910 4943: 23.9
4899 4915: 24.6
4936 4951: 24.6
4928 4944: 24.1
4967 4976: 24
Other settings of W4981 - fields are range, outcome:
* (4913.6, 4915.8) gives 24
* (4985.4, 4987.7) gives 24.6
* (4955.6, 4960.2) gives 24.6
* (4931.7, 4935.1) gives 23.3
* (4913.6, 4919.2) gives 22.9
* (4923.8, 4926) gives 26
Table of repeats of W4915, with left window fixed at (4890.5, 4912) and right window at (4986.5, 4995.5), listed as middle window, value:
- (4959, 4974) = -0.01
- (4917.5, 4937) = 0.04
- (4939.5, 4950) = -0.06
